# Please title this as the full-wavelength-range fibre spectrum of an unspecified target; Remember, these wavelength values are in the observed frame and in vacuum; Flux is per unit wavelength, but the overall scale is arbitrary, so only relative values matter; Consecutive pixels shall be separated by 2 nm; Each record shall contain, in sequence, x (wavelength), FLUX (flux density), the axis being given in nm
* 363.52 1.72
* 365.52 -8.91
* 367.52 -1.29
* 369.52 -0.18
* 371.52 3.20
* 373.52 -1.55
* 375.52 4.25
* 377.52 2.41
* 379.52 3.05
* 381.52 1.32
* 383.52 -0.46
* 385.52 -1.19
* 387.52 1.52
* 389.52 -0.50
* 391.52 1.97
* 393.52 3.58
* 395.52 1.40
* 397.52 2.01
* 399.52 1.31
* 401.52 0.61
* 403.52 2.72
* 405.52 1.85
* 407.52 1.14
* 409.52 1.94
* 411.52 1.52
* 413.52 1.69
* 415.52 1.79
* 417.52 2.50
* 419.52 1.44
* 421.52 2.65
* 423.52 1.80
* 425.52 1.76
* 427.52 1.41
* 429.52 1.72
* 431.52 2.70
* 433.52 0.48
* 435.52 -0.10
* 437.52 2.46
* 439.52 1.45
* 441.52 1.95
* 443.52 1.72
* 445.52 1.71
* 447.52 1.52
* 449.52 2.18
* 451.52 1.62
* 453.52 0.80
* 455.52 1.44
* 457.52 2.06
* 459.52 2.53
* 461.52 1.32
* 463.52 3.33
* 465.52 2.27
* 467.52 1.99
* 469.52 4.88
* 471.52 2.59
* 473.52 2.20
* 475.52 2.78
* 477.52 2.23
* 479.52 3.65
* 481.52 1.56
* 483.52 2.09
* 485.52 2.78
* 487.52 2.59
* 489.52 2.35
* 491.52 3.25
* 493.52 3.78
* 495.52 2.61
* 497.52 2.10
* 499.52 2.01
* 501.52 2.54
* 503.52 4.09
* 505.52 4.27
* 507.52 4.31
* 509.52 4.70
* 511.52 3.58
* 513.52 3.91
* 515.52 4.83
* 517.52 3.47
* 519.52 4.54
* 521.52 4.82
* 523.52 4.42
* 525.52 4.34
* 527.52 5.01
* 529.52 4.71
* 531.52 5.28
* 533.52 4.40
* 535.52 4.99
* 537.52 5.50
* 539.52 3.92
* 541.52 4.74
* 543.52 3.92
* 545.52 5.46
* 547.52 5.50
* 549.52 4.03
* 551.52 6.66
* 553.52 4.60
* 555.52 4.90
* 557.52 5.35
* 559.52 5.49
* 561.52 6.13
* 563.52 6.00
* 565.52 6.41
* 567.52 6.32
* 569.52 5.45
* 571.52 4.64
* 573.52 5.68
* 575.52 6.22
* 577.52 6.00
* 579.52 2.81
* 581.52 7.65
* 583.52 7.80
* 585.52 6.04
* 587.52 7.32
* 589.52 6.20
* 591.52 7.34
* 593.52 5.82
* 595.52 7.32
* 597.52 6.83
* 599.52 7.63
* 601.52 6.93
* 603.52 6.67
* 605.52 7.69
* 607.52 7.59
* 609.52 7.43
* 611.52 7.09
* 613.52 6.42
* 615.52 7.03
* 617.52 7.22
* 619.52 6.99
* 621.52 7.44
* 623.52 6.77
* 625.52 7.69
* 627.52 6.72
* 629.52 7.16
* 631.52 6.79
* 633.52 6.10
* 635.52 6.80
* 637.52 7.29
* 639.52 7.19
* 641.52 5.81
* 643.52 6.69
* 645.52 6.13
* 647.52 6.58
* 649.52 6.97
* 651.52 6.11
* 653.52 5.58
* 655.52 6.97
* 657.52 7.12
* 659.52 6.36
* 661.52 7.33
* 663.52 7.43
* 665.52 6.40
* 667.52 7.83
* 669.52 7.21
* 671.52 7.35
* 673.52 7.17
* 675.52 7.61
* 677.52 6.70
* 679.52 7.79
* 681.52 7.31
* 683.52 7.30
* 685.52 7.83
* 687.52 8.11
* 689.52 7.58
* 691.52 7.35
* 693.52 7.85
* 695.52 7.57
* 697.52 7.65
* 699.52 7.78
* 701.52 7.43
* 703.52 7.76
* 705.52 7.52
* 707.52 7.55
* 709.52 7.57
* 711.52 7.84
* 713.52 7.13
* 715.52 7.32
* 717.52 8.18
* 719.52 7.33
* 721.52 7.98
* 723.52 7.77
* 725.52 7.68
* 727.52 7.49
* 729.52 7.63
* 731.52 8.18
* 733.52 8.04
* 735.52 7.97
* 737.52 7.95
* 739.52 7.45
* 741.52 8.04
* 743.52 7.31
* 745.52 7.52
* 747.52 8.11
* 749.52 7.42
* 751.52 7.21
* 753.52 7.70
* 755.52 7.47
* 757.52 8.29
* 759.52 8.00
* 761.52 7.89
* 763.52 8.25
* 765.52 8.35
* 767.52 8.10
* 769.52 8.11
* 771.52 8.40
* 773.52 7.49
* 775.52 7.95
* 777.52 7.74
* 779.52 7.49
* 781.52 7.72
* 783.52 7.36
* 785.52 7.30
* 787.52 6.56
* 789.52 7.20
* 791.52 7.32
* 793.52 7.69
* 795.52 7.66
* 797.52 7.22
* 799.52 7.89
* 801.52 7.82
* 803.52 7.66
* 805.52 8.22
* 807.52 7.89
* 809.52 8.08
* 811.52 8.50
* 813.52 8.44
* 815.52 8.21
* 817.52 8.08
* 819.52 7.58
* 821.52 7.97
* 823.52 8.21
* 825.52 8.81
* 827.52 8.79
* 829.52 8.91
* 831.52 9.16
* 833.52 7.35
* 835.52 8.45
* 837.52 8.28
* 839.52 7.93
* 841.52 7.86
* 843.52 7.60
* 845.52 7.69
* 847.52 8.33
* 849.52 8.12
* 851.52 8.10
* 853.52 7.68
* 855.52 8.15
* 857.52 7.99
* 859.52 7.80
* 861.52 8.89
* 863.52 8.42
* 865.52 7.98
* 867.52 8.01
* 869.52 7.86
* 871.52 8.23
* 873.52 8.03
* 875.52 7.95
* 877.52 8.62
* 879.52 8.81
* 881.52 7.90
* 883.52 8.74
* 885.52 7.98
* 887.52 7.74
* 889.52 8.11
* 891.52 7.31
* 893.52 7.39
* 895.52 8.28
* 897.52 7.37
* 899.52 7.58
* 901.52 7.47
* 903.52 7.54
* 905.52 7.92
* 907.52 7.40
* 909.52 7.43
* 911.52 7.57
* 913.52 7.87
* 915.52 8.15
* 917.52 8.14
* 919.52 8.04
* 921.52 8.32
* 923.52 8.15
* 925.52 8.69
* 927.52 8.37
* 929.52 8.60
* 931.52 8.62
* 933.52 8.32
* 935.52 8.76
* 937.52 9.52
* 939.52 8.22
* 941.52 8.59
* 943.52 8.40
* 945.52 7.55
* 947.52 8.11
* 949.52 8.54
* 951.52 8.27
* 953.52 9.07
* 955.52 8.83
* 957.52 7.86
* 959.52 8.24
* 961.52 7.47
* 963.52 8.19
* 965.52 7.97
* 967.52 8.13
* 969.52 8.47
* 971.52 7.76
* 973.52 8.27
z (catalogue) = 0.261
